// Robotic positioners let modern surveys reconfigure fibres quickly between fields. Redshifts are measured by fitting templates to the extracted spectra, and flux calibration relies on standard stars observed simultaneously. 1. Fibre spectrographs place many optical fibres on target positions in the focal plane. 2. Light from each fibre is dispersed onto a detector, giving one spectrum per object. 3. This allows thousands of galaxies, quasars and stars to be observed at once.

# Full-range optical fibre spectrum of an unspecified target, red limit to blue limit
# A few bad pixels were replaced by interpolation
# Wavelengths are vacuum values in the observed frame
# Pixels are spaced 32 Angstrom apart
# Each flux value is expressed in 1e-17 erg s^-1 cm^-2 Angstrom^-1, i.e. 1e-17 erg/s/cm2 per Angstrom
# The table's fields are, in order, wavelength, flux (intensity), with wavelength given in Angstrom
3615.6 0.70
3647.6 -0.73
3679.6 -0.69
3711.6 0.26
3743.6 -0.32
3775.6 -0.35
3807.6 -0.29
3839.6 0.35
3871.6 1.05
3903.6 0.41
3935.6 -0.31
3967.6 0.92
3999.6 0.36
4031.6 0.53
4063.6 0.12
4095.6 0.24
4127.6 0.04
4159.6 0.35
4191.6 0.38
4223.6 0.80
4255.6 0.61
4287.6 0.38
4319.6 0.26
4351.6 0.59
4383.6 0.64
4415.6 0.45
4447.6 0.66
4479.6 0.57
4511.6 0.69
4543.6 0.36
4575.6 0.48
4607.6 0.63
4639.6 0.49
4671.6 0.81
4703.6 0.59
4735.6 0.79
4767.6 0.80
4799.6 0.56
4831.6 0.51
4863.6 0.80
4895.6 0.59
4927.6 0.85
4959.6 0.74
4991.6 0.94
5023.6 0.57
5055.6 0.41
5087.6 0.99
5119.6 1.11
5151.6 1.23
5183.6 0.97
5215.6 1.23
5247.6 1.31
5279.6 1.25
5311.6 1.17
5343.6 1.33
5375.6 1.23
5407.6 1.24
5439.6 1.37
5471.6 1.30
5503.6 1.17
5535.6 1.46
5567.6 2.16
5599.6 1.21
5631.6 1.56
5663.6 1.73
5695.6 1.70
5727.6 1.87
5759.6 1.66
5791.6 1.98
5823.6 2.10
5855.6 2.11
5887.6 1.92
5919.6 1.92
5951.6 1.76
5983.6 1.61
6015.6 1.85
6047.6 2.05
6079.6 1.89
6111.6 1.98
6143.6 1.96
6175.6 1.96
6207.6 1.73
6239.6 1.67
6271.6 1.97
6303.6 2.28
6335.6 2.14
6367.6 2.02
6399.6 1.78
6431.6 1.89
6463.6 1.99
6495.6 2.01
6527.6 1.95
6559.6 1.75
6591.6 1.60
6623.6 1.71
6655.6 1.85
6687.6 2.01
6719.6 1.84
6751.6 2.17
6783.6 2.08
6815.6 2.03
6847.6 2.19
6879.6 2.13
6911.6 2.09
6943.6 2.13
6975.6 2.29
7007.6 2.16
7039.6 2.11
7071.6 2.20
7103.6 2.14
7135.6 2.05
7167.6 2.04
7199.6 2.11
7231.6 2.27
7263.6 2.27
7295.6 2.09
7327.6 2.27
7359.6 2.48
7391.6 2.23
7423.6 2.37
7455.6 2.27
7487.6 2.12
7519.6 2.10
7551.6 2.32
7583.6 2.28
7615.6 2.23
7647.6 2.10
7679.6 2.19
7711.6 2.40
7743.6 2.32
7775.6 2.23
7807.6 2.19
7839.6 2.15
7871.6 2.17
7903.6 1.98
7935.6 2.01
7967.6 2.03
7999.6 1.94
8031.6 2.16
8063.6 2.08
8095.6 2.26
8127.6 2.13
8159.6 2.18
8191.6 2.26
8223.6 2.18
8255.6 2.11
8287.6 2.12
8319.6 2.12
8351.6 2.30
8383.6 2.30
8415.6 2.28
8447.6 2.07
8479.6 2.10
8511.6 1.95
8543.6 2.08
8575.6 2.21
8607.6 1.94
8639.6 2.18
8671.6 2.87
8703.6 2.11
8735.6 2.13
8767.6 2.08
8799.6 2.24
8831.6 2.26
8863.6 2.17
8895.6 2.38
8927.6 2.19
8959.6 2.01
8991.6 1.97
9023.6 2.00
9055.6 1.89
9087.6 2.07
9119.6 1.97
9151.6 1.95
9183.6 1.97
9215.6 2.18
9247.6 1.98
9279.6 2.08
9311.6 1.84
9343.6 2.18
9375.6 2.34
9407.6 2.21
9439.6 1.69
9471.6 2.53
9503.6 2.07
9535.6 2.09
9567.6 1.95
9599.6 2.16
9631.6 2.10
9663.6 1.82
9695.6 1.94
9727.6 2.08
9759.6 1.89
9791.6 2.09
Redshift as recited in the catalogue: 0.276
